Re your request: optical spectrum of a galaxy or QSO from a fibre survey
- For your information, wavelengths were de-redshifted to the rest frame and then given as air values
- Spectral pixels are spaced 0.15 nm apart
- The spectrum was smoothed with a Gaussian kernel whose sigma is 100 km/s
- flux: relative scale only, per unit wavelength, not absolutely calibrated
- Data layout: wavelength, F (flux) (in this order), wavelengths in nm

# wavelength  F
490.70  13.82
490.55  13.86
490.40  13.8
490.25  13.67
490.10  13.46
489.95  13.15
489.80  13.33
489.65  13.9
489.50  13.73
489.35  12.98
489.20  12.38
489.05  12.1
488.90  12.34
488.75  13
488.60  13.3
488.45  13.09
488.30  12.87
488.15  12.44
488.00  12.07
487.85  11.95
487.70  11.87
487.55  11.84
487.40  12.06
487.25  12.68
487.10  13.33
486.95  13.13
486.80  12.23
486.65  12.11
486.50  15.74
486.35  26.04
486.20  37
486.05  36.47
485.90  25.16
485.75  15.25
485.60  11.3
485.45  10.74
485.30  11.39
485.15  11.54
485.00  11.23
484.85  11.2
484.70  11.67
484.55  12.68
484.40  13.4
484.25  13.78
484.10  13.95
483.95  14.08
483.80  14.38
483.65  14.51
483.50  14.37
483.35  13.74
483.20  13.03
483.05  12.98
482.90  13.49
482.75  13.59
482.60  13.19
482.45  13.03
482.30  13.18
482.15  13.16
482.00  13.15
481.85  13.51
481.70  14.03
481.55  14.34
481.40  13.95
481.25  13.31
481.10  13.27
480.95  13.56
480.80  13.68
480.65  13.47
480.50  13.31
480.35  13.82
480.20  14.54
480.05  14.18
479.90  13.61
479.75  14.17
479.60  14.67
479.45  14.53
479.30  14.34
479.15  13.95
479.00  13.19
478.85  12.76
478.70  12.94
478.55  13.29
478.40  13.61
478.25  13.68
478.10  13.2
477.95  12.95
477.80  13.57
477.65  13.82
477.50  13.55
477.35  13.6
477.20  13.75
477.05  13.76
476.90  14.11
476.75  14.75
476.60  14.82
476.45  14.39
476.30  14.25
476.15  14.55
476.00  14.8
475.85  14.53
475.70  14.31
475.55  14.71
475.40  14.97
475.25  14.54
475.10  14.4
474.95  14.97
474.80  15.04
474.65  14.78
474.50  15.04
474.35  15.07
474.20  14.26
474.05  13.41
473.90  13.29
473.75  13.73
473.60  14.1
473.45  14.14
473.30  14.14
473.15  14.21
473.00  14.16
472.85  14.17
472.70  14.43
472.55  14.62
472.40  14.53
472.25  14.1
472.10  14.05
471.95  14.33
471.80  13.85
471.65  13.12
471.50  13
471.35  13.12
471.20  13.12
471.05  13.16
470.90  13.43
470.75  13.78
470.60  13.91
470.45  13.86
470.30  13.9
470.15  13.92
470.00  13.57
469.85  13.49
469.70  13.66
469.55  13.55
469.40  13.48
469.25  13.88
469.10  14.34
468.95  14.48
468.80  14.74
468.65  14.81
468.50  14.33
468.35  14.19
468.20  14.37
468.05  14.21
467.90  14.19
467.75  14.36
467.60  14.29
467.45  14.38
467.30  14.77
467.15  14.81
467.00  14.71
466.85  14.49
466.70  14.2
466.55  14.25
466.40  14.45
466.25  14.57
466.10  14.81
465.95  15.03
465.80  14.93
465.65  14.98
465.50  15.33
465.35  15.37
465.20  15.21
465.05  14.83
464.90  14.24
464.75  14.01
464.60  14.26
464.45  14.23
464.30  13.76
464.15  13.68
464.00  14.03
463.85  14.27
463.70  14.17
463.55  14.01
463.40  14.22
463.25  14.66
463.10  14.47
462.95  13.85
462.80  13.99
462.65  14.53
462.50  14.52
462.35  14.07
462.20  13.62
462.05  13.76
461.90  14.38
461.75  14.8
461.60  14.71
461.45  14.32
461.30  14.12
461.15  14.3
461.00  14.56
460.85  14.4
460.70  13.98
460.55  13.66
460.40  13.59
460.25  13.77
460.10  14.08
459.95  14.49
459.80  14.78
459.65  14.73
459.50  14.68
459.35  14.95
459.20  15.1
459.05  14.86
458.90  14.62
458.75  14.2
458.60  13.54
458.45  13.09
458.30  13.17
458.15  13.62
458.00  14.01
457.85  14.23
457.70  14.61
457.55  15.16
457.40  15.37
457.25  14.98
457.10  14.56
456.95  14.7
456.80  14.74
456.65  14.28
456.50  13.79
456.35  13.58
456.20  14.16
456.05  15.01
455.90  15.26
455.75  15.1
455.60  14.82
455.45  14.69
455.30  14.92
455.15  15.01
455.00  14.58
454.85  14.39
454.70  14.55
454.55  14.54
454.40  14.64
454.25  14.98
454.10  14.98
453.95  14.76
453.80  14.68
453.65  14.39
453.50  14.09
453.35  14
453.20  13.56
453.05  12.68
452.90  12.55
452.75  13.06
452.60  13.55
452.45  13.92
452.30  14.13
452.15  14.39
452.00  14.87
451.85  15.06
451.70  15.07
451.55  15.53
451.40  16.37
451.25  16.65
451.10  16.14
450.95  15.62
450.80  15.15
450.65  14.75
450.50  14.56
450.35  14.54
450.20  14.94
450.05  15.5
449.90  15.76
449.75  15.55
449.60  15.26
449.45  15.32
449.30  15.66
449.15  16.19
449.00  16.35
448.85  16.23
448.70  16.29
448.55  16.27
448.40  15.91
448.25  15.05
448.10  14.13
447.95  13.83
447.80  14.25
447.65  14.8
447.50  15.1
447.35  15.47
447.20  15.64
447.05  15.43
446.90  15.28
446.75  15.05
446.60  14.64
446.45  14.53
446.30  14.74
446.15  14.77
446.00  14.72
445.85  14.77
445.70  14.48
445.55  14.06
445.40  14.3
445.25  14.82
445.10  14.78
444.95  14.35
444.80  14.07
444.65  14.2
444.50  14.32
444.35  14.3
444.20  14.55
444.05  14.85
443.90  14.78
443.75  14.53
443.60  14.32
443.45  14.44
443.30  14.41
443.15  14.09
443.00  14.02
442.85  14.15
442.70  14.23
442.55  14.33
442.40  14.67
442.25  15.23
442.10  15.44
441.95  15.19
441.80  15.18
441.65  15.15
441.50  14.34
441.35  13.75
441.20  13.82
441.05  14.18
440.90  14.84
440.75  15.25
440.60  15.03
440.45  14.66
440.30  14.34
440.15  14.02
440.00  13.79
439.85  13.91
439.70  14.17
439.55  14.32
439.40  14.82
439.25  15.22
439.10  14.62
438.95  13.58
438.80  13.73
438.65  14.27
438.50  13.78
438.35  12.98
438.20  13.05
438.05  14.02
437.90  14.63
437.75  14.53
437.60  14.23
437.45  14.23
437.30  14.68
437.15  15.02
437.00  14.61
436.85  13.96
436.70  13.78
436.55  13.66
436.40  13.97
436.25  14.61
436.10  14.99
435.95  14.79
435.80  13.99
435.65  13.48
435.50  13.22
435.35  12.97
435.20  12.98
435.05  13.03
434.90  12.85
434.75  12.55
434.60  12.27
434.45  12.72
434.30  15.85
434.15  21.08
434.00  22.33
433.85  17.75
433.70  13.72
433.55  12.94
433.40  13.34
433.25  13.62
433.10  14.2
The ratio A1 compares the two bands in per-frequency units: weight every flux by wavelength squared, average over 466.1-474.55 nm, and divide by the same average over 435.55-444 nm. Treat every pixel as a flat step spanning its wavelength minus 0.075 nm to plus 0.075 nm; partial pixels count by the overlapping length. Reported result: 1.1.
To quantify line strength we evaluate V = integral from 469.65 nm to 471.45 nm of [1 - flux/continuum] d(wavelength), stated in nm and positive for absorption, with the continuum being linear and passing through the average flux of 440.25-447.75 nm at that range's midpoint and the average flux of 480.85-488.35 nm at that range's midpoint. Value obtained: 0.119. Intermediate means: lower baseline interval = 14.6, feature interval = 13.6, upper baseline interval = 14.5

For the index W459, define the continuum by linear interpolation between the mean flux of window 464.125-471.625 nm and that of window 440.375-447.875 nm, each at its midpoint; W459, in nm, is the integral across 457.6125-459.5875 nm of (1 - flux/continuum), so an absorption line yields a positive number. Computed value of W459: 0.02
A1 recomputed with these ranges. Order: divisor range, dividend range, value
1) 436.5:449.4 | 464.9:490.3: 1.13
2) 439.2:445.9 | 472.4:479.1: 1.12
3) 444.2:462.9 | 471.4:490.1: 1.08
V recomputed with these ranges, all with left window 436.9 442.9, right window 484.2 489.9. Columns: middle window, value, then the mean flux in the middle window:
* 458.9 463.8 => 0.051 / 14.3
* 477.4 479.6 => 0.146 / 13.6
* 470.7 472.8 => 0.107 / 13.8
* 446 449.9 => -0.228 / 15.3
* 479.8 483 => 0.209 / 13.6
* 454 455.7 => -0.034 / 14.7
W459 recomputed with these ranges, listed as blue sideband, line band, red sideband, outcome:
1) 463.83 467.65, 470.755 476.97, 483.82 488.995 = 0.18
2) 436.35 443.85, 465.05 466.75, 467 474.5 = -0.09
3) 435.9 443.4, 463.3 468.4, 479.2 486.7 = 0.06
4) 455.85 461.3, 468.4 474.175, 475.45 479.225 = 0.05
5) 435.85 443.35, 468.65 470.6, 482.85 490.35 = 0.06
